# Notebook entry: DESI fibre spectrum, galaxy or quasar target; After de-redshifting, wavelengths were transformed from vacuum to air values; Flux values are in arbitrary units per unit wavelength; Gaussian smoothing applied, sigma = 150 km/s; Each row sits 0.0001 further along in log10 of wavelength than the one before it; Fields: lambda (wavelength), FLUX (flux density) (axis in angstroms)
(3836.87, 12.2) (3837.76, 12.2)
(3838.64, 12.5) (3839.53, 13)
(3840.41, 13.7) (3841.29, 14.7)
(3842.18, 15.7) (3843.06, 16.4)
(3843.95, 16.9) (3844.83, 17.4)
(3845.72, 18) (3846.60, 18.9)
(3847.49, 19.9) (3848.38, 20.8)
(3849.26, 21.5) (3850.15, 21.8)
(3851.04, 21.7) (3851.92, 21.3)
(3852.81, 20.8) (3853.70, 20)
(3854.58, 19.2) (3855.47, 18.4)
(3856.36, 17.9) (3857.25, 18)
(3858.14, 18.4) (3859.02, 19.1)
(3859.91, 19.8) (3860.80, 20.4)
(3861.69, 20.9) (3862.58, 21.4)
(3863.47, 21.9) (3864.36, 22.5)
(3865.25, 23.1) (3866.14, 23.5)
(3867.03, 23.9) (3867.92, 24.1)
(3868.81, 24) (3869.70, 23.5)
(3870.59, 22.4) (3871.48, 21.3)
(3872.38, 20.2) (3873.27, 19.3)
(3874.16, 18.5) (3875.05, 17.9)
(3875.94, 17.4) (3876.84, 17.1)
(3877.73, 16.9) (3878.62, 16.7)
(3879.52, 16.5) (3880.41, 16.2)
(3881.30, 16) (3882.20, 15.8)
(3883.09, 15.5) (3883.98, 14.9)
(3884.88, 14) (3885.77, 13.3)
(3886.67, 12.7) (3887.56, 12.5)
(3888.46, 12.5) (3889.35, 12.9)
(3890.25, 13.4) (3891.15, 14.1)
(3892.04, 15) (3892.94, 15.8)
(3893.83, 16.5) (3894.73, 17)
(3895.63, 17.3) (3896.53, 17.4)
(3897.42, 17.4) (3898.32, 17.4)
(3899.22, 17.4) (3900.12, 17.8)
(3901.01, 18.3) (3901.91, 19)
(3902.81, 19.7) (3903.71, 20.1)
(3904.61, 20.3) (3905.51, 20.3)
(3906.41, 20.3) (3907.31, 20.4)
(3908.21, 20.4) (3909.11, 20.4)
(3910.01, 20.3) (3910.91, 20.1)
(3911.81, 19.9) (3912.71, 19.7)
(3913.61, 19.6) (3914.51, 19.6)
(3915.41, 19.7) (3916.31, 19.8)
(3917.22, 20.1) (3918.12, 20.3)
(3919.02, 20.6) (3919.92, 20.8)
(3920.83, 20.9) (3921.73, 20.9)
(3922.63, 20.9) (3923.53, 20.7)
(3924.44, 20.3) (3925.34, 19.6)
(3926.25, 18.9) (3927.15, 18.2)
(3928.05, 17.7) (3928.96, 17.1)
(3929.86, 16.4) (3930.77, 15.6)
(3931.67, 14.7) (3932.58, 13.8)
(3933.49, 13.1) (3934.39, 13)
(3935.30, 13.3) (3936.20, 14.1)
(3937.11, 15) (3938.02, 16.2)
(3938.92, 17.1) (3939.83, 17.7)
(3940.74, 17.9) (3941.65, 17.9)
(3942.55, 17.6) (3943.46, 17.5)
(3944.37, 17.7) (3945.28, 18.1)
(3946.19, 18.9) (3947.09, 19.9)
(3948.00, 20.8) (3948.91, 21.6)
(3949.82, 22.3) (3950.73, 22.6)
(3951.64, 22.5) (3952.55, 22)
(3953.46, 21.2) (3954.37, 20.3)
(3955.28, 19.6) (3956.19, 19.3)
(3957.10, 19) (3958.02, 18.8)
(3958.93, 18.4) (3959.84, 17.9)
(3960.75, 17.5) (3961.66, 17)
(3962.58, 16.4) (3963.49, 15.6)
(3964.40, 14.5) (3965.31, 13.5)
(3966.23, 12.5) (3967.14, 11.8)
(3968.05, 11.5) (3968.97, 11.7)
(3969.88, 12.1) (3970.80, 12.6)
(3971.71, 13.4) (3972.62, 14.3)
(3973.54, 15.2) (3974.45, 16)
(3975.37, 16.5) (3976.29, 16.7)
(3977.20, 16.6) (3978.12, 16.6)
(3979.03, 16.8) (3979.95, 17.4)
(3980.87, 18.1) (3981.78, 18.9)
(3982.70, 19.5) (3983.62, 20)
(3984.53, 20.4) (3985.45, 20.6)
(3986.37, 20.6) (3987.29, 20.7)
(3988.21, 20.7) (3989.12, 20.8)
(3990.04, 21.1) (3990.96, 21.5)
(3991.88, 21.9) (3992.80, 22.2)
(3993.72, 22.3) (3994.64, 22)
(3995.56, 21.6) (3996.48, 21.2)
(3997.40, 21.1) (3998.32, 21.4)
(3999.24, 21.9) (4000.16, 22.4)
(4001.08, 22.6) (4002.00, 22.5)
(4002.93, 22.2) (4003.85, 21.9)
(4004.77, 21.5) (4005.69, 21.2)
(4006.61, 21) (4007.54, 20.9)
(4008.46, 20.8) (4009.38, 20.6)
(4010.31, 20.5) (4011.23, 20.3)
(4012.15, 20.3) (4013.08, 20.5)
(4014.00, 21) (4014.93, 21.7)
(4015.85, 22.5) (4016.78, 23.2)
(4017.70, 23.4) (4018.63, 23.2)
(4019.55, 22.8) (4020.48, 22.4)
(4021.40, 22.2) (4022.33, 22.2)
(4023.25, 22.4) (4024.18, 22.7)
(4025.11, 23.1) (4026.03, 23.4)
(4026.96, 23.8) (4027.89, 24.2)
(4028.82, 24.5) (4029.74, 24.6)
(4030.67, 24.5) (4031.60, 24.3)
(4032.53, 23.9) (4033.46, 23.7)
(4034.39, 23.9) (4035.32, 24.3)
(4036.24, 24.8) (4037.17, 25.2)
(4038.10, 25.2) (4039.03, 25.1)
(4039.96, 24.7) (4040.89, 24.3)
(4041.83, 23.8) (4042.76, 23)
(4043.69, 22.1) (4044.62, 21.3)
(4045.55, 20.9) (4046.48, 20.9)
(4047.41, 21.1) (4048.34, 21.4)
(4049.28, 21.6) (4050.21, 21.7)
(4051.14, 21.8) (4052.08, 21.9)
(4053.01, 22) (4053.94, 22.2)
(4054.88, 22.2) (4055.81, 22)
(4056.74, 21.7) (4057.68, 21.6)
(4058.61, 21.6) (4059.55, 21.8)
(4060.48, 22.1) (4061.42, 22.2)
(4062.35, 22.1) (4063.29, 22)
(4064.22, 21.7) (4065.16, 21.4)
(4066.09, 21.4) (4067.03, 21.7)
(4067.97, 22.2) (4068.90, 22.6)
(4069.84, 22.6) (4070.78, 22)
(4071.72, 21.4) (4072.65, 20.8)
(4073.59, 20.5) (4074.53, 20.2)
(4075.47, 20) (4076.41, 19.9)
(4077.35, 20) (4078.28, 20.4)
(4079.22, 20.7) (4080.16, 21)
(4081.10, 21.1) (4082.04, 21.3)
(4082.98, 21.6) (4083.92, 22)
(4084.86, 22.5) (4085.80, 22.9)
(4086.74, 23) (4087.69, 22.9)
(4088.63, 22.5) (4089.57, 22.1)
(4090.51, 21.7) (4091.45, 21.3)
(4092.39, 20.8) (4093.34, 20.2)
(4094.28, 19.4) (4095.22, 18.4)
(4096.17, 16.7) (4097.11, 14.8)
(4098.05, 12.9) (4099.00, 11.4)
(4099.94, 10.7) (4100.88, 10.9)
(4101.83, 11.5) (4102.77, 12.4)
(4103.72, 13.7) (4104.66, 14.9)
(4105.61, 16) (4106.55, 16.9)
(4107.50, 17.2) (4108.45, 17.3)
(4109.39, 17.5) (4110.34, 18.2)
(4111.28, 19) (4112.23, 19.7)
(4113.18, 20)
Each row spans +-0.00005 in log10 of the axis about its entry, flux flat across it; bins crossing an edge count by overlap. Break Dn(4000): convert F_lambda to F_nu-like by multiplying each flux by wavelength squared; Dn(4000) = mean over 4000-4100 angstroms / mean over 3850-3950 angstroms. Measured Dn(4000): 1.3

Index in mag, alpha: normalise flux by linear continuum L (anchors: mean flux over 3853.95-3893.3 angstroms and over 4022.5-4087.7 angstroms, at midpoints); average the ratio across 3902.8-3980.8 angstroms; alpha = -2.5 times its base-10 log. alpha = 0.11 mag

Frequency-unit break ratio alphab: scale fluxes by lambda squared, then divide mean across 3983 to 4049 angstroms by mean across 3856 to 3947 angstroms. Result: 1.30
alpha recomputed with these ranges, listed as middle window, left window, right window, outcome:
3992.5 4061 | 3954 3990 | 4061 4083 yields -0.16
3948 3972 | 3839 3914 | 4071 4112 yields 0.08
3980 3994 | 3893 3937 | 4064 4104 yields -0.09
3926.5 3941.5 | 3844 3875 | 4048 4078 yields 0.31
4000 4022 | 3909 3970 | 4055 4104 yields -0.15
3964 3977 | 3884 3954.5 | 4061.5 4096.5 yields 0.35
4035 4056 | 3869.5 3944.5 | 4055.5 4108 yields -0.18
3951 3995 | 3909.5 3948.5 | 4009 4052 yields 0.13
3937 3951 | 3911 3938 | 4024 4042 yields 0.03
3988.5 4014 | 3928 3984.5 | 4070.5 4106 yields -0.21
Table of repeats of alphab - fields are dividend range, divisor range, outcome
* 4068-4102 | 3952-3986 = 1.24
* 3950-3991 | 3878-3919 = 1.04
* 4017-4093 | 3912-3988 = 1.33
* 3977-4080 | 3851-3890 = 1.27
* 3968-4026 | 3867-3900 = 1.25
